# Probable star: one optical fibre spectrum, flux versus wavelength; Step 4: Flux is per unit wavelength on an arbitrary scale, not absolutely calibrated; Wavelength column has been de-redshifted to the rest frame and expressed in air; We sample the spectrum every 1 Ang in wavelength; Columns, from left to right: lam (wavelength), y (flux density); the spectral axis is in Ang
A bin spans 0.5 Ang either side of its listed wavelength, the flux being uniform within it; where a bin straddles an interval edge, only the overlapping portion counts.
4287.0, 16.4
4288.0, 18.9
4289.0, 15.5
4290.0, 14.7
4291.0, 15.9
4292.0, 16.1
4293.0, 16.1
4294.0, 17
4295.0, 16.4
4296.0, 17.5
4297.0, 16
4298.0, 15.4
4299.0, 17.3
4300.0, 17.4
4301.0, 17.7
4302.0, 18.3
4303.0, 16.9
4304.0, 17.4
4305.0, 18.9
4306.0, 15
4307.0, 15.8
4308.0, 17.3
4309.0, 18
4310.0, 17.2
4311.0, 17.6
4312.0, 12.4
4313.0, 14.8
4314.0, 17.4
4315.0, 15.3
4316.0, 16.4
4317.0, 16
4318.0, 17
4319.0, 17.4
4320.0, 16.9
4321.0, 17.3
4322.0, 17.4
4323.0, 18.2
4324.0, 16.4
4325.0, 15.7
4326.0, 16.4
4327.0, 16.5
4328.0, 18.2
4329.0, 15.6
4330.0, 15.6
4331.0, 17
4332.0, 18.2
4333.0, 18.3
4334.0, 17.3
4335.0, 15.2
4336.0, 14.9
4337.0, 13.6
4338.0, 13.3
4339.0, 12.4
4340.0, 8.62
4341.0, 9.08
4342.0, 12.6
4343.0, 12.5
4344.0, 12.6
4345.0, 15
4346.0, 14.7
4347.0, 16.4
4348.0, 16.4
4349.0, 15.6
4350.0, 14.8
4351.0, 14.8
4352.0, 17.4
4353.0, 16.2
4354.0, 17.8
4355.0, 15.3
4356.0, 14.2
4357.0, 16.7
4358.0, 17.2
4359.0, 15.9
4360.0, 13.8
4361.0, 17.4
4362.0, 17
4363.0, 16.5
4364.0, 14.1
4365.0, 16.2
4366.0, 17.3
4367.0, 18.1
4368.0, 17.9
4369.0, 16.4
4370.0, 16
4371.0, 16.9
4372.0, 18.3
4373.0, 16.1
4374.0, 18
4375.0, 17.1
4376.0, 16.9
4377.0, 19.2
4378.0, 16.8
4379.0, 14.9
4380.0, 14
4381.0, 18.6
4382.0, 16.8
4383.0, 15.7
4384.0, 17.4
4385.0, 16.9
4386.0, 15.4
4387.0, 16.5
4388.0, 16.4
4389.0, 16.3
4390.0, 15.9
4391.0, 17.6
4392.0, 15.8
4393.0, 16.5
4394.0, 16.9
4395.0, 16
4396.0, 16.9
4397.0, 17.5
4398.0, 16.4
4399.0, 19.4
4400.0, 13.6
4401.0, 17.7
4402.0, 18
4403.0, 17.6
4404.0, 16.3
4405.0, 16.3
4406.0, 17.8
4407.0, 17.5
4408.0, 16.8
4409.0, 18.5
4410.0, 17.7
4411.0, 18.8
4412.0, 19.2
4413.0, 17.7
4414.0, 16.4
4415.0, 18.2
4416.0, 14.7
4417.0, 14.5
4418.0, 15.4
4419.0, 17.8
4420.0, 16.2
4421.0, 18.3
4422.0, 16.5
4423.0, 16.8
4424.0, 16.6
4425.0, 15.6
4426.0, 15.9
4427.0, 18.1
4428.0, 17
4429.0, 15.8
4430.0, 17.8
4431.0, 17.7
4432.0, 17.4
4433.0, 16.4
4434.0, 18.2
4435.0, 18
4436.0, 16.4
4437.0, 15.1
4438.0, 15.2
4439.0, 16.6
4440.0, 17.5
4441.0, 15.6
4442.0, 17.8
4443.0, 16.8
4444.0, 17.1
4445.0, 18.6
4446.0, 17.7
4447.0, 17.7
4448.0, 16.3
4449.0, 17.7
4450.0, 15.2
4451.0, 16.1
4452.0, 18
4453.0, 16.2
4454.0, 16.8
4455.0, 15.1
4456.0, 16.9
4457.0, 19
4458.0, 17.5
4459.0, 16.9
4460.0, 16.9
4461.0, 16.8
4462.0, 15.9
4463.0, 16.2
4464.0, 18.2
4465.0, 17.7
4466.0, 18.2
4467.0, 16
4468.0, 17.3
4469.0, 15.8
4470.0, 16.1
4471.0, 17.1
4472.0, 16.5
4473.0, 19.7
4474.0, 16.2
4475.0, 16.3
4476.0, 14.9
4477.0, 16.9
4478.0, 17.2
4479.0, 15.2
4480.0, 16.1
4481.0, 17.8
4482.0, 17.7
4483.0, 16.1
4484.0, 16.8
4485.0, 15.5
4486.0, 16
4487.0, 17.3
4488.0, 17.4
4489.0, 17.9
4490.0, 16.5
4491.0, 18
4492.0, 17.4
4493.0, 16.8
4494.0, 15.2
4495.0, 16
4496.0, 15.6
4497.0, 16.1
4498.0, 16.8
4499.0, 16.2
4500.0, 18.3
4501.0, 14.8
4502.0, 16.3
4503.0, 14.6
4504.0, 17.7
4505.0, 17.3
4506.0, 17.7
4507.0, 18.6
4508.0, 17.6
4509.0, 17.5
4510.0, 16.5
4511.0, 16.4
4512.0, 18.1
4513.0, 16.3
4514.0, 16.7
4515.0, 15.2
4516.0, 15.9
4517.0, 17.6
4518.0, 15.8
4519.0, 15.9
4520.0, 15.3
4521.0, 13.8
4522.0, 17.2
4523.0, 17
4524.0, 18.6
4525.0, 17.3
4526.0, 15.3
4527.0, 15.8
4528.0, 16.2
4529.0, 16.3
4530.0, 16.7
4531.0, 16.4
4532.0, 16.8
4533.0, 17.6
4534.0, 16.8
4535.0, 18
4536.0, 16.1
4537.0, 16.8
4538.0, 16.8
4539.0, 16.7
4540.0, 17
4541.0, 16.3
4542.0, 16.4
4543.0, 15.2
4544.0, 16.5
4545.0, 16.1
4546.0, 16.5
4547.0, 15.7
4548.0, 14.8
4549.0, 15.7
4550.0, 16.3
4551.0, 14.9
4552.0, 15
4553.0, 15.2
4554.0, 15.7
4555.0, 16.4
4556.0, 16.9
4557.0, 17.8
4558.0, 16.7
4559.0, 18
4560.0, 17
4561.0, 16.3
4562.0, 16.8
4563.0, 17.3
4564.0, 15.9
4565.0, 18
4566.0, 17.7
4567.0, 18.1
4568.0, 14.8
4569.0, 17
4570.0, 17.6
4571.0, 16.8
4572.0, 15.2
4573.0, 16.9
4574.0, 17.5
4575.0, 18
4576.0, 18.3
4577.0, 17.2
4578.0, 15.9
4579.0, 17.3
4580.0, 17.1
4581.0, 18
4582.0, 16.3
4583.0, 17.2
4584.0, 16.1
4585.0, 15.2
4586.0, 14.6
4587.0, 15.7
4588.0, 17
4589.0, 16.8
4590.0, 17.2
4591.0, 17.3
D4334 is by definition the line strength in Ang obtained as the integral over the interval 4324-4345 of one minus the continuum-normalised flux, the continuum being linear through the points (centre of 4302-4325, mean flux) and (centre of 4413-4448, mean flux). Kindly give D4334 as 2.5 Ang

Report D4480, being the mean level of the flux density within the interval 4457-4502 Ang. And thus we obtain 16.7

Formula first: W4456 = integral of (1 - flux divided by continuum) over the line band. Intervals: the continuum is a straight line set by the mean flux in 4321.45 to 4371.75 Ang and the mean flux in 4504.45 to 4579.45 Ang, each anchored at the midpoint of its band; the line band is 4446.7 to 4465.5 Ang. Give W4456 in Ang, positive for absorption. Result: -0.80 Ang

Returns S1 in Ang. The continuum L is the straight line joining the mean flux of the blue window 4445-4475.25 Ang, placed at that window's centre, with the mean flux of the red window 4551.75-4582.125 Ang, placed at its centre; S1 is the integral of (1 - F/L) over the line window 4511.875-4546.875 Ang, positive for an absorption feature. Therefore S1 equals 0.9 Ang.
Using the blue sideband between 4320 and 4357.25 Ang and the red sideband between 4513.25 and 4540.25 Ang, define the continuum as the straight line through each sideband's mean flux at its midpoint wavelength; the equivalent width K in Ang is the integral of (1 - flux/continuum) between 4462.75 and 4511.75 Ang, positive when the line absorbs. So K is -1.6 Ang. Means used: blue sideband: 15.4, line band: 16.8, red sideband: 16.5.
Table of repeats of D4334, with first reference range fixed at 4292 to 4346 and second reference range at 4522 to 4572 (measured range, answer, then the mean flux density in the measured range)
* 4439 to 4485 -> -1.55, 16.9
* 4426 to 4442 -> -0.60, 16.9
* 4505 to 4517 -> -0.39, 17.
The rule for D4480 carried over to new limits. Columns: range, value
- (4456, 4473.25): 17.1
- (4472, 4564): 16.6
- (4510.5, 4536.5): 16.5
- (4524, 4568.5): 16.5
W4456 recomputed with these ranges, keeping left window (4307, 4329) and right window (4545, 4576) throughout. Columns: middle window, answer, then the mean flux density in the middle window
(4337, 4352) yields 2.7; 13.6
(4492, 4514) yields -0.2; 16.7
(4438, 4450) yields -0.3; 17.1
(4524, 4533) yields 0.0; 16.5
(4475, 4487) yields 0.1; 16.4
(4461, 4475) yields -0.3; 17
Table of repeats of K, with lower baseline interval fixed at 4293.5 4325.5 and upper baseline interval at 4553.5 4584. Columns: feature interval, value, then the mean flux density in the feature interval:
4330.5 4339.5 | 0.64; 15.6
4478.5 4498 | 0.34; 16.6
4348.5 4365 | 0.84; 15.9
